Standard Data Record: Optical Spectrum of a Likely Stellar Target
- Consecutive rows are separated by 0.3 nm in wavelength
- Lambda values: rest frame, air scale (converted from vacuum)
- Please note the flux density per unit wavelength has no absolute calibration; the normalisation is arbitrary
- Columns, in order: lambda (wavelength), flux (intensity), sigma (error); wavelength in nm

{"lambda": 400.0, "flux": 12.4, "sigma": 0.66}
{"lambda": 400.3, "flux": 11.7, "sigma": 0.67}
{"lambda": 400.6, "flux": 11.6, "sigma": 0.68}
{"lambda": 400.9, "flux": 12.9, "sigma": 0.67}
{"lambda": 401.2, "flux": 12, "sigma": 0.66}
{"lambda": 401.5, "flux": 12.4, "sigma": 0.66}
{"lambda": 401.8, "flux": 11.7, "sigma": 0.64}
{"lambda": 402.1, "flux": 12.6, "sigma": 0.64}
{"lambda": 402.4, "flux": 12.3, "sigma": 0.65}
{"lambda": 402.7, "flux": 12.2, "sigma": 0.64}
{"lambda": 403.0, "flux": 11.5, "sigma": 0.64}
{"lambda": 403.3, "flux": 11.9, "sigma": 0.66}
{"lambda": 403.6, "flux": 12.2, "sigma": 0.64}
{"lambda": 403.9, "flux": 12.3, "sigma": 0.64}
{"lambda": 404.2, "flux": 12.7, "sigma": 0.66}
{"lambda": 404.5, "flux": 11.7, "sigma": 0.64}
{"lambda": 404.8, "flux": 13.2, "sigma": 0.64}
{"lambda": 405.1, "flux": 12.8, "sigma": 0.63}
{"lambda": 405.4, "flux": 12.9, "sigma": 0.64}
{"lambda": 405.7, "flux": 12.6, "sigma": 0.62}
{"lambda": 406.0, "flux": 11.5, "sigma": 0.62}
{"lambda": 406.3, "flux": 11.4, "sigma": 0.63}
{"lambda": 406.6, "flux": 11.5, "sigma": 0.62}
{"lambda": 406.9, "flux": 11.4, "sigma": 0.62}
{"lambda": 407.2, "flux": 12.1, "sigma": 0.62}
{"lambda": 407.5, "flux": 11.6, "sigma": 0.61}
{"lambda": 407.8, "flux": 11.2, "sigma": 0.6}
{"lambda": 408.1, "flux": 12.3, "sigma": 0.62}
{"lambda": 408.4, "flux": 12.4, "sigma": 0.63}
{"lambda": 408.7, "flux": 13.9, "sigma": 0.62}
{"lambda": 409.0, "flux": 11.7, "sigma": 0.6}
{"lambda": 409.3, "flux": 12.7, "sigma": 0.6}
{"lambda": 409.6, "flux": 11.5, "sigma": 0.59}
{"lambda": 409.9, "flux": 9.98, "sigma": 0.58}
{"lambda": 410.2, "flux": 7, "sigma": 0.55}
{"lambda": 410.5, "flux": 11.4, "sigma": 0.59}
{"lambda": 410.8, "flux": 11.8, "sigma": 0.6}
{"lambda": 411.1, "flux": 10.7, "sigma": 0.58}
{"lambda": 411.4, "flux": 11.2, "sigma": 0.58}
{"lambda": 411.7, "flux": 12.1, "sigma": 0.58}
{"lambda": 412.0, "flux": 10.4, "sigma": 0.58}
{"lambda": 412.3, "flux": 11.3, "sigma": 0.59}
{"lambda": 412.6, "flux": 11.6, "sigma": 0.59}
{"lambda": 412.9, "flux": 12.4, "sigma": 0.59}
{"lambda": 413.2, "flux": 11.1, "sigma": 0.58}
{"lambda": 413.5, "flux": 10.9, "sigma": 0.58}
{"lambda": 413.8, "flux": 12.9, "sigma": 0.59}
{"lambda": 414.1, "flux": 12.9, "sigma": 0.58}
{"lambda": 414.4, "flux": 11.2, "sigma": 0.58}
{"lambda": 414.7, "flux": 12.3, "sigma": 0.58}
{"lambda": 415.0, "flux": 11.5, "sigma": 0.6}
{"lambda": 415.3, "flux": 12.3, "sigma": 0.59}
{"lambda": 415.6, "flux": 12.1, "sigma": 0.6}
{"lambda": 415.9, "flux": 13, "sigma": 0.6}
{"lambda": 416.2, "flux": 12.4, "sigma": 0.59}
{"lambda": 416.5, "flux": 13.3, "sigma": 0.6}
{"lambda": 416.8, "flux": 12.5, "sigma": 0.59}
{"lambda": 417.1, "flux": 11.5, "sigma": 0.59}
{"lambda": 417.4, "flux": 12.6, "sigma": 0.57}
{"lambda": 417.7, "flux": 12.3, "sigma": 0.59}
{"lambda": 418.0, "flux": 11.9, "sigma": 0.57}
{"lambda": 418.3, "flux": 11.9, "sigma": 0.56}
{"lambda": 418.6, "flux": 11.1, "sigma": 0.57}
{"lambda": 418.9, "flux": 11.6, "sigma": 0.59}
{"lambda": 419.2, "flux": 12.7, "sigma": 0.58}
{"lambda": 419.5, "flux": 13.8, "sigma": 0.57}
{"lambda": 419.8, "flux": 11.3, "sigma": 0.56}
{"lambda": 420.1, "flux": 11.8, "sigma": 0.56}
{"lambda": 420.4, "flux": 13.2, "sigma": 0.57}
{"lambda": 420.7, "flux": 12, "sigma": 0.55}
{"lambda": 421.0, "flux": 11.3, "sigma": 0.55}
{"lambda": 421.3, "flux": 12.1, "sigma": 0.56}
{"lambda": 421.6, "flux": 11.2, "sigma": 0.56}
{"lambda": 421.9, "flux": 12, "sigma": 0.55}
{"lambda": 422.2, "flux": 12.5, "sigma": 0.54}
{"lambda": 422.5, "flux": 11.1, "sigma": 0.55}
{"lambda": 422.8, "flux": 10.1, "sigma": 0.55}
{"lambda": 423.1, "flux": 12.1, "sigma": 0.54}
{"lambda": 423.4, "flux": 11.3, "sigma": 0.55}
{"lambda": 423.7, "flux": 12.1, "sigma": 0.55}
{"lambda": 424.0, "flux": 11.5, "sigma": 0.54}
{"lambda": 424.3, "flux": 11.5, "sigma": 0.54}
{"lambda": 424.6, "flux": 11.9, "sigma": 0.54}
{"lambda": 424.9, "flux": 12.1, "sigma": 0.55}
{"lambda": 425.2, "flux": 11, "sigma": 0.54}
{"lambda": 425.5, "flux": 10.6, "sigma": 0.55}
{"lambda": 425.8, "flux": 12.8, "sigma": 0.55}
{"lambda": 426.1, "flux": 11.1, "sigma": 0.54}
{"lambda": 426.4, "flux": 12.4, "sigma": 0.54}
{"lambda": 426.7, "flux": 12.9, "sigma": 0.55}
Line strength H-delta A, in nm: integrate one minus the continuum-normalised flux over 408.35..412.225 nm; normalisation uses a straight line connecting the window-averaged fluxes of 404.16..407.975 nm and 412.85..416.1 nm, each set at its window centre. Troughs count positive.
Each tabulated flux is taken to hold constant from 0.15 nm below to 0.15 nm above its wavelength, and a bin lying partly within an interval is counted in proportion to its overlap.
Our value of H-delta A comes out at 0.250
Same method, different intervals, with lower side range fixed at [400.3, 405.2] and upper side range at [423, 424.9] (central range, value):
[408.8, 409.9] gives 0.03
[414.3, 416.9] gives -0.08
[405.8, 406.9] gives 0.06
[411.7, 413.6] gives 0.10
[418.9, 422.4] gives -0.09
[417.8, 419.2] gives 0.01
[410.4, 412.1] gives 0.11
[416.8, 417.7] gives -0.02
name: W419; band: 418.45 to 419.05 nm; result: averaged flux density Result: 11.3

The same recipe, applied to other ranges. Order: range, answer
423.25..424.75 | 11.7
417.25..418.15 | 12.3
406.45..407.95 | 11.6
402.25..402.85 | 12.2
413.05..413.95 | 11.6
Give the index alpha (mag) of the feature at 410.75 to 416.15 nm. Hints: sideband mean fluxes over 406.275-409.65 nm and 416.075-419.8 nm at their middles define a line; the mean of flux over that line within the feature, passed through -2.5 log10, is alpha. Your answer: 0.03 mag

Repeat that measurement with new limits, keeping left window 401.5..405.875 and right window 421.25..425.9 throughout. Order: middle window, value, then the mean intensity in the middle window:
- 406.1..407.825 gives 0.06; 11.6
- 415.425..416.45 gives -0.06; 12.6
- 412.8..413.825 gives 0.03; 11.7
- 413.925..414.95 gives -0.01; 12.1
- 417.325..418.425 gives -0.03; 12.2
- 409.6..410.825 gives 0.20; 10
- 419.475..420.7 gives -0.05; 12.3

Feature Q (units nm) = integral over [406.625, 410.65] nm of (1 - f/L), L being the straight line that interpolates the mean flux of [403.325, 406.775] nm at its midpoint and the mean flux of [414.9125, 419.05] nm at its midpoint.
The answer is 0.24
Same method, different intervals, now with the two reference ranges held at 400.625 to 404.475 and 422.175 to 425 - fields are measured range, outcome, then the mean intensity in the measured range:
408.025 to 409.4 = -0.07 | 12.6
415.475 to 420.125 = -0.20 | 12.2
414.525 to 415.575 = -0.02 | 12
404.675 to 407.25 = -0.01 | 12.1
